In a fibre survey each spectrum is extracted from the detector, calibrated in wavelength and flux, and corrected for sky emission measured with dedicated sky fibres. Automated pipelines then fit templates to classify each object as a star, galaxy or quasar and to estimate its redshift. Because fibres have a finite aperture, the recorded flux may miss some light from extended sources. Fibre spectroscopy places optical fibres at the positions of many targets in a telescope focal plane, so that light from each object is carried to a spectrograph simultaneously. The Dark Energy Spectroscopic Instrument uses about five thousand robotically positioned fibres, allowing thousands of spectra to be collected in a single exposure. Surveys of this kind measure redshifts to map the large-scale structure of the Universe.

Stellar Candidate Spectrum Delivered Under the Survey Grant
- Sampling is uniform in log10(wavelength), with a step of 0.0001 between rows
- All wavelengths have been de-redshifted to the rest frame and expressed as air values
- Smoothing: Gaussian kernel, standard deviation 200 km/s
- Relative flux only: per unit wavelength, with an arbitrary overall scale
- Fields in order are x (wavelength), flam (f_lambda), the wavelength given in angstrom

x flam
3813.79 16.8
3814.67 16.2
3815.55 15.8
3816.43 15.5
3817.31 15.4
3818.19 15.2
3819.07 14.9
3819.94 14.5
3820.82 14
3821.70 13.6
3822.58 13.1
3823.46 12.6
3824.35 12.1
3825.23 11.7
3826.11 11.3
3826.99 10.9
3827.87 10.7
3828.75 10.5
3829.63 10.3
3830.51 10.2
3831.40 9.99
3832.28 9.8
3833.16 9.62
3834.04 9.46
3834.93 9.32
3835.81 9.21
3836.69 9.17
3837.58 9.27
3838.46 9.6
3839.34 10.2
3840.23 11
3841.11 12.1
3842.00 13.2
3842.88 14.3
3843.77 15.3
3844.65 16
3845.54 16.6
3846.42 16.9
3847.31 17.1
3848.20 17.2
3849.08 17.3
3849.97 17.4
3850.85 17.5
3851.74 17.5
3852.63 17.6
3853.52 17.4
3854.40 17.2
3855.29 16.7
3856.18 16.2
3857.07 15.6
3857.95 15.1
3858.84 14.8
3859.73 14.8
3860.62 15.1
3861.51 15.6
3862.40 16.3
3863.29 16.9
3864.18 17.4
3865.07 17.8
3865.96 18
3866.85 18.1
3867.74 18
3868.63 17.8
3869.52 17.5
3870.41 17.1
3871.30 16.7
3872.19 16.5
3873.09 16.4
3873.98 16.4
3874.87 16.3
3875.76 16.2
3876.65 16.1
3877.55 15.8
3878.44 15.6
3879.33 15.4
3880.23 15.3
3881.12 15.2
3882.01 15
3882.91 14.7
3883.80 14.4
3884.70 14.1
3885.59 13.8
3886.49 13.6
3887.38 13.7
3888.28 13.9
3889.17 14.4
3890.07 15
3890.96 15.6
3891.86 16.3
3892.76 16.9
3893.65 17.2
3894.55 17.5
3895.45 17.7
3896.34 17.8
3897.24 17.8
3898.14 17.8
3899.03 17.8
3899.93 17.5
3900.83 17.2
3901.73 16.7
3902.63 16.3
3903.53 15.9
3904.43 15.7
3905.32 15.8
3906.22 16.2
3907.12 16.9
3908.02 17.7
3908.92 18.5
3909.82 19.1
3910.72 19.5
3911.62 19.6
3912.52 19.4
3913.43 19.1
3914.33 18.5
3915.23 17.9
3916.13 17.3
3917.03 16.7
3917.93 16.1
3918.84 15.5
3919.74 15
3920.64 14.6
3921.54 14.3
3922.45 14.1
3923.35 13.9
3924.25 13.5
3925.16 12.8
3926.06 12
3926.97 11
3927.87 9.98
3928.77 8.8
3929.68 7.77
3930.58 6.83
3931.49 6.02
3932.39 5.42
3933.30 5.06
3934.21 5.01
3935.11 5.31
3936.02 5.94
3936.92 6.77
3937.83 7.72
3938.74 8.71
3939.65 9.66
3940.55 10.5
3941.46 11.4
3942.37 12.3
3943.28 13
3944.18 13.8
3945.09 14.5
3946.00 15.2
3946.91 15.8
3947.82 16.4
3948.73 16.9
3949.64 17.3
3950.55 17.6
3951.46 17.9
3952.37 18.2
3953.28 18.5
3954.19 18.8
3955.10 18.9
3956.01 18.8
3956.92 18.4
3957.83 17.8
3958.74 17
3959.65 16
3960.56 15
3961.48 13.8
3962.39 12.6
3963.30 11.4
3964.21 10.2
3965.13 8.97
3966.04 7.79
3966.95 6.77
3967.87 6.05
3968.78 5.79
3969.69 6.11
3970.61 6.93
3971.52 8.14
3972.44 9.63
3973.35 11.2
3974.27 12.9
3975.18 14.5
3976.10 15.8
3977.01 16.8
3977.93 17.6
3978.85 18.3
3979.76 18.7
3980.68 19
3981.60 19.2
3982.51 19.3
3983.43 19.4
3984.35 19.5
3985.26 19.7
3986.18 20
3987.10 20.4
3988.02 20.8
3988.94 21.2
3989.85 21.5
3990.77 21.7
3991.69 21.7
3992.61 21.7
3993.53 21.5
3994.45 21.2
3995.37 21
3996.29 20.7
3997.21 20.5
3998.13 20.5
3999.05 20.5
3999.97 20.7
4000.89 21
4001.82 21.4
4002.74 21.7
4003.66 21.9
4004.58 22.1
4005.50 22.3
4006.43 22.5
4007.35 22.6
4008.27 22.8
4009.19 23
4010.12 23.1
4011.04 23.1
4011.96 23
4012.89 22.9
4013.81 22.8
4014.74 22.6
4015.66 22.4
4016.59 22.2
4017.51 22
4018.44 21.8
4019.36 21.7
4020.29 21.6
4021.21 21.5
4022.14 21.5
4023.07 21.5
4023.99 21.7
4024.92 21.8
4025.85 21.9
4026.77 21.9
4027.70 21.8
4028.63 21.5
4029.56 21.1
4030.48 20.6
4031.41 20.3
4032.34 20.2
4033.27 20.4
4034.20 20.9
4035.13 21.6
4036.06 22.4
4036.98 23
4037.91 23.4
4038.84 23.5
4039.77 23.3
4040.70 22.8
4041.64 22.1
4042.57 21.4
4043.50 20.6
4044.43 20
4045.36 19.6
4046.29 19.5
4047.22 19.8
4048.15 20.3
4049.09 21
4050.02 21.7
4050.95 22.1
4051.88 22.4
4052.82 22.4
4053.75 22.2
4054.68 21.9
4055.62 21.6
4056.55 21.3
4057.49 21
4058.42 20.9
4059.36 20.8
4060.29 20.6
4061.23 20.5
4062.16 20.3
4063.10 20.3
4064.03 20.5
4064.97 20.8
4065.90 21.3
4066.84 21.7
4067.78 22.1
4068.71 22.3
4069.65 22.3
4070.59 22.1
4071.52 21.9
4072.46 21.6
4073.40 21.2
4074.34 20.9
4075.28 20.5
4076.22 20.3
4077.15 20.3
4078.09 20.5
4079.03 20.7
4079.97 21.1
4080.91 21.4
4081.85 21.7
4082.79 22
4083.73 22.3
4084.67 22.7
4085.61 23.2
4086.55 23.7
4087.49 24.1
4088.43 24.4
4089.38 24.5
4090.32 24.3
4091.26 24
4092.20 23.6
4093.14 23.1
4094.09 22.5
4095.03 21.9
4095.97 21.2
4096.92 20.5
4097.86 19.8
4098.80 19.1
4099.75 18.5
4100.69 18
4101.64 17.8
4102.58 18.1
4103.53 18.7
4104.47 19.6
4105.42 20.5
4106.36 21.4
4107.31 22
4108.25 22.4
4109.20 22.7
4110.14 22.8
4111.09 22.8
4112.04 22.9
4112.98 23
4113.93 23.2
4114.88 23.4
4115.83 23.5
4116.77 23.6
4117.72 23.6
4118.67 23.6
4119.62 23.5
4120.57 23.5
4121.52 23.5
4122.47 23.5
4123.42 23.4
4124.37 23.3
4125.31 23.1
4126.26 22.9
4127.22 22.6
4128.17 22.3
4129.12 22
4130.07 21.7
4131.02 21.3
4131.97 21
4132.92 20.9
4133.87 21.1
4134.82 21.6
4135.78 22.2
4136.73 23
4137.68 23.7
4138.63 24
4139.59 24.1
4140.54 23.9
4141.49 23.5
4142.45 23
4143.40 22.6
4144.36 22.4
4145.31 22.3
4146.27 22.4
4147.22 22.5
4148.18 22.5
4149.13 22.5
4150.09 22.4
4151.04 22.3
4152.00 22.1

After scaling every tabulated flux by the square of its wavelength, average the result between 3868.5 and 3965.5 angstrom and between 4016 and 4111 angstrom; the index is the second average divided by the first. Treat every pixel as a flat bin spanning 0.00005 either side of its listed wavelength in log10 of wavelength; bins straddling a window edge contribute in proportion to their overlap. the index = 1.57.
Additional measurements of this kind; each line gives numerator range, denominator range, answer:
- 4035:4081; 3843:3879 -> 1.42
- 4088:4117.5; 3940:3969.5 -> 1.66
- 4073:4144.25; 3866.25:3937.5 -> 1.66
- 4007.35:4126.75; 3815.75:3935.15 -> 1.64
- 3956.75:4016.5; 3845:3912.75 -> 1.14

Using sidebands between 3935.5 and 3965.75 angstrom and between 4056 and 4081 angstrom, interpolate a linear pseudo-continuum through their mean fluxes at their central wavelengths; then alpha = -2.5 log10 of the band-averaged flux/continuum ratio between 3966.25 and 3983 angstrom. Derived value 0.209 mag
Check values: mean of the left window 14.1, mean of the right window 21.1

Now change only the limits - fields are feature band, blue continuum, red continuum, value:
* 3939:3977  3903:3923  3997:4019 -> 0.40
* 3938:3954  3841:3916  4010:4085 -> 0.27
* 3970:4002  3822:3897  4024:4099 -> 0.04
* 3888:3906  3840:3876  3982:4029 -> 0.07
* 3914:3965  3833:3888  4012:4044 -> 0.36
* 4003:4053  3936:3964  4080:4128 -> -0.19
